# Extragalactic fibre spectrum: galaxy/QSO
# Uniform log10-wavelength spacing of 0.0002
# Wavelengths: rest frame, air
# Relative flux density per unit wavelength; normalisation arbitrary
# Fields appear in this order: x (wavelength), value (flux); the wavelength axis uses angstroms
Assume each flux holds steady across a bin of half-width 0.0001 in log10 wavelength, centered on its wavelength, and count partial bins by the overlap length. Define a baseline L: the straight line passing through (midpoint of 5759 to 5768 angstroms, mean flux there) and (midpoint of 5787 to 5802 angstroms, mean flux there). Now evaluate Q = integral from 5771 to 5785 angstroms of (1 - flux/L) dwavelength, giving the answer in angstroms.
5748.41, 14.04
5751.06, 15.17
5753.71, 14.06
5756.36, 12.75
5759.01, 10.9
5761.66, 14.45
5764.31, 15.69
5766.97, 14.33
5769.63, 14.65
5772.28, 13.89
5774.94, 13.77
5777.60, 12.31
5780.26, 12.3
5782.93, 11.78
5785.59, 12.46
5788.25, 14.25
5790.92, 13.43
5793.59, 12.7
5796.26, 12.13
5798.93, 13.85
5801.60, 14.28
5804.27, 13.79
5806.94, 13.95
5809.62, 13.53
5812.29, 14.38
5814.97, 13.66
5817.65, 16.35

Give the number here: 1.08 angstroms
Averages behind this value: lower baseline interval 14.3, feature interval 12.8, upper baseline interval 13.4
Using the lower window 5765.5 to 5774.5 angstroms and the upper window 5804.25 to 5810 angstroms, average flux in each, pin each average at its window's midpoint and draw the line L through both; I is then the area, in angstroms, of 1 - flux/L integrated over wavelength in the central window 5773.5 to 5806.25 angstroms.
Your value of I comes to 2.1 angstroms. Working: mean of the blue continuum 14.3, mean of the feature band 13.1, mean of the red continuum 13.8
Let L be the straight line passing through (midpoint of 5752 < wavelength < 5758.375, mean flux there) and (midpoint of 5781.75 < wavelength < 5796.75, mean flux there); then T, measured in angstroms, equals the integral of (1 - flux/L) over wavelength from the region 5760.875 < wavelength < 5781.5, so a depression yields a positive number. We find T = -1.4 angstroms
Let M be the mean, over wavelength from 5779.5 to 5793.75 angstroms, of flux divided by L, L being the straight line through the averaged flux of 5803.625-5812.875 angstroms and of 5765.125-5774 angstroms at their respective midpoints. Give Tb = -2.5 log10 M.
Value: 0.10 mag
